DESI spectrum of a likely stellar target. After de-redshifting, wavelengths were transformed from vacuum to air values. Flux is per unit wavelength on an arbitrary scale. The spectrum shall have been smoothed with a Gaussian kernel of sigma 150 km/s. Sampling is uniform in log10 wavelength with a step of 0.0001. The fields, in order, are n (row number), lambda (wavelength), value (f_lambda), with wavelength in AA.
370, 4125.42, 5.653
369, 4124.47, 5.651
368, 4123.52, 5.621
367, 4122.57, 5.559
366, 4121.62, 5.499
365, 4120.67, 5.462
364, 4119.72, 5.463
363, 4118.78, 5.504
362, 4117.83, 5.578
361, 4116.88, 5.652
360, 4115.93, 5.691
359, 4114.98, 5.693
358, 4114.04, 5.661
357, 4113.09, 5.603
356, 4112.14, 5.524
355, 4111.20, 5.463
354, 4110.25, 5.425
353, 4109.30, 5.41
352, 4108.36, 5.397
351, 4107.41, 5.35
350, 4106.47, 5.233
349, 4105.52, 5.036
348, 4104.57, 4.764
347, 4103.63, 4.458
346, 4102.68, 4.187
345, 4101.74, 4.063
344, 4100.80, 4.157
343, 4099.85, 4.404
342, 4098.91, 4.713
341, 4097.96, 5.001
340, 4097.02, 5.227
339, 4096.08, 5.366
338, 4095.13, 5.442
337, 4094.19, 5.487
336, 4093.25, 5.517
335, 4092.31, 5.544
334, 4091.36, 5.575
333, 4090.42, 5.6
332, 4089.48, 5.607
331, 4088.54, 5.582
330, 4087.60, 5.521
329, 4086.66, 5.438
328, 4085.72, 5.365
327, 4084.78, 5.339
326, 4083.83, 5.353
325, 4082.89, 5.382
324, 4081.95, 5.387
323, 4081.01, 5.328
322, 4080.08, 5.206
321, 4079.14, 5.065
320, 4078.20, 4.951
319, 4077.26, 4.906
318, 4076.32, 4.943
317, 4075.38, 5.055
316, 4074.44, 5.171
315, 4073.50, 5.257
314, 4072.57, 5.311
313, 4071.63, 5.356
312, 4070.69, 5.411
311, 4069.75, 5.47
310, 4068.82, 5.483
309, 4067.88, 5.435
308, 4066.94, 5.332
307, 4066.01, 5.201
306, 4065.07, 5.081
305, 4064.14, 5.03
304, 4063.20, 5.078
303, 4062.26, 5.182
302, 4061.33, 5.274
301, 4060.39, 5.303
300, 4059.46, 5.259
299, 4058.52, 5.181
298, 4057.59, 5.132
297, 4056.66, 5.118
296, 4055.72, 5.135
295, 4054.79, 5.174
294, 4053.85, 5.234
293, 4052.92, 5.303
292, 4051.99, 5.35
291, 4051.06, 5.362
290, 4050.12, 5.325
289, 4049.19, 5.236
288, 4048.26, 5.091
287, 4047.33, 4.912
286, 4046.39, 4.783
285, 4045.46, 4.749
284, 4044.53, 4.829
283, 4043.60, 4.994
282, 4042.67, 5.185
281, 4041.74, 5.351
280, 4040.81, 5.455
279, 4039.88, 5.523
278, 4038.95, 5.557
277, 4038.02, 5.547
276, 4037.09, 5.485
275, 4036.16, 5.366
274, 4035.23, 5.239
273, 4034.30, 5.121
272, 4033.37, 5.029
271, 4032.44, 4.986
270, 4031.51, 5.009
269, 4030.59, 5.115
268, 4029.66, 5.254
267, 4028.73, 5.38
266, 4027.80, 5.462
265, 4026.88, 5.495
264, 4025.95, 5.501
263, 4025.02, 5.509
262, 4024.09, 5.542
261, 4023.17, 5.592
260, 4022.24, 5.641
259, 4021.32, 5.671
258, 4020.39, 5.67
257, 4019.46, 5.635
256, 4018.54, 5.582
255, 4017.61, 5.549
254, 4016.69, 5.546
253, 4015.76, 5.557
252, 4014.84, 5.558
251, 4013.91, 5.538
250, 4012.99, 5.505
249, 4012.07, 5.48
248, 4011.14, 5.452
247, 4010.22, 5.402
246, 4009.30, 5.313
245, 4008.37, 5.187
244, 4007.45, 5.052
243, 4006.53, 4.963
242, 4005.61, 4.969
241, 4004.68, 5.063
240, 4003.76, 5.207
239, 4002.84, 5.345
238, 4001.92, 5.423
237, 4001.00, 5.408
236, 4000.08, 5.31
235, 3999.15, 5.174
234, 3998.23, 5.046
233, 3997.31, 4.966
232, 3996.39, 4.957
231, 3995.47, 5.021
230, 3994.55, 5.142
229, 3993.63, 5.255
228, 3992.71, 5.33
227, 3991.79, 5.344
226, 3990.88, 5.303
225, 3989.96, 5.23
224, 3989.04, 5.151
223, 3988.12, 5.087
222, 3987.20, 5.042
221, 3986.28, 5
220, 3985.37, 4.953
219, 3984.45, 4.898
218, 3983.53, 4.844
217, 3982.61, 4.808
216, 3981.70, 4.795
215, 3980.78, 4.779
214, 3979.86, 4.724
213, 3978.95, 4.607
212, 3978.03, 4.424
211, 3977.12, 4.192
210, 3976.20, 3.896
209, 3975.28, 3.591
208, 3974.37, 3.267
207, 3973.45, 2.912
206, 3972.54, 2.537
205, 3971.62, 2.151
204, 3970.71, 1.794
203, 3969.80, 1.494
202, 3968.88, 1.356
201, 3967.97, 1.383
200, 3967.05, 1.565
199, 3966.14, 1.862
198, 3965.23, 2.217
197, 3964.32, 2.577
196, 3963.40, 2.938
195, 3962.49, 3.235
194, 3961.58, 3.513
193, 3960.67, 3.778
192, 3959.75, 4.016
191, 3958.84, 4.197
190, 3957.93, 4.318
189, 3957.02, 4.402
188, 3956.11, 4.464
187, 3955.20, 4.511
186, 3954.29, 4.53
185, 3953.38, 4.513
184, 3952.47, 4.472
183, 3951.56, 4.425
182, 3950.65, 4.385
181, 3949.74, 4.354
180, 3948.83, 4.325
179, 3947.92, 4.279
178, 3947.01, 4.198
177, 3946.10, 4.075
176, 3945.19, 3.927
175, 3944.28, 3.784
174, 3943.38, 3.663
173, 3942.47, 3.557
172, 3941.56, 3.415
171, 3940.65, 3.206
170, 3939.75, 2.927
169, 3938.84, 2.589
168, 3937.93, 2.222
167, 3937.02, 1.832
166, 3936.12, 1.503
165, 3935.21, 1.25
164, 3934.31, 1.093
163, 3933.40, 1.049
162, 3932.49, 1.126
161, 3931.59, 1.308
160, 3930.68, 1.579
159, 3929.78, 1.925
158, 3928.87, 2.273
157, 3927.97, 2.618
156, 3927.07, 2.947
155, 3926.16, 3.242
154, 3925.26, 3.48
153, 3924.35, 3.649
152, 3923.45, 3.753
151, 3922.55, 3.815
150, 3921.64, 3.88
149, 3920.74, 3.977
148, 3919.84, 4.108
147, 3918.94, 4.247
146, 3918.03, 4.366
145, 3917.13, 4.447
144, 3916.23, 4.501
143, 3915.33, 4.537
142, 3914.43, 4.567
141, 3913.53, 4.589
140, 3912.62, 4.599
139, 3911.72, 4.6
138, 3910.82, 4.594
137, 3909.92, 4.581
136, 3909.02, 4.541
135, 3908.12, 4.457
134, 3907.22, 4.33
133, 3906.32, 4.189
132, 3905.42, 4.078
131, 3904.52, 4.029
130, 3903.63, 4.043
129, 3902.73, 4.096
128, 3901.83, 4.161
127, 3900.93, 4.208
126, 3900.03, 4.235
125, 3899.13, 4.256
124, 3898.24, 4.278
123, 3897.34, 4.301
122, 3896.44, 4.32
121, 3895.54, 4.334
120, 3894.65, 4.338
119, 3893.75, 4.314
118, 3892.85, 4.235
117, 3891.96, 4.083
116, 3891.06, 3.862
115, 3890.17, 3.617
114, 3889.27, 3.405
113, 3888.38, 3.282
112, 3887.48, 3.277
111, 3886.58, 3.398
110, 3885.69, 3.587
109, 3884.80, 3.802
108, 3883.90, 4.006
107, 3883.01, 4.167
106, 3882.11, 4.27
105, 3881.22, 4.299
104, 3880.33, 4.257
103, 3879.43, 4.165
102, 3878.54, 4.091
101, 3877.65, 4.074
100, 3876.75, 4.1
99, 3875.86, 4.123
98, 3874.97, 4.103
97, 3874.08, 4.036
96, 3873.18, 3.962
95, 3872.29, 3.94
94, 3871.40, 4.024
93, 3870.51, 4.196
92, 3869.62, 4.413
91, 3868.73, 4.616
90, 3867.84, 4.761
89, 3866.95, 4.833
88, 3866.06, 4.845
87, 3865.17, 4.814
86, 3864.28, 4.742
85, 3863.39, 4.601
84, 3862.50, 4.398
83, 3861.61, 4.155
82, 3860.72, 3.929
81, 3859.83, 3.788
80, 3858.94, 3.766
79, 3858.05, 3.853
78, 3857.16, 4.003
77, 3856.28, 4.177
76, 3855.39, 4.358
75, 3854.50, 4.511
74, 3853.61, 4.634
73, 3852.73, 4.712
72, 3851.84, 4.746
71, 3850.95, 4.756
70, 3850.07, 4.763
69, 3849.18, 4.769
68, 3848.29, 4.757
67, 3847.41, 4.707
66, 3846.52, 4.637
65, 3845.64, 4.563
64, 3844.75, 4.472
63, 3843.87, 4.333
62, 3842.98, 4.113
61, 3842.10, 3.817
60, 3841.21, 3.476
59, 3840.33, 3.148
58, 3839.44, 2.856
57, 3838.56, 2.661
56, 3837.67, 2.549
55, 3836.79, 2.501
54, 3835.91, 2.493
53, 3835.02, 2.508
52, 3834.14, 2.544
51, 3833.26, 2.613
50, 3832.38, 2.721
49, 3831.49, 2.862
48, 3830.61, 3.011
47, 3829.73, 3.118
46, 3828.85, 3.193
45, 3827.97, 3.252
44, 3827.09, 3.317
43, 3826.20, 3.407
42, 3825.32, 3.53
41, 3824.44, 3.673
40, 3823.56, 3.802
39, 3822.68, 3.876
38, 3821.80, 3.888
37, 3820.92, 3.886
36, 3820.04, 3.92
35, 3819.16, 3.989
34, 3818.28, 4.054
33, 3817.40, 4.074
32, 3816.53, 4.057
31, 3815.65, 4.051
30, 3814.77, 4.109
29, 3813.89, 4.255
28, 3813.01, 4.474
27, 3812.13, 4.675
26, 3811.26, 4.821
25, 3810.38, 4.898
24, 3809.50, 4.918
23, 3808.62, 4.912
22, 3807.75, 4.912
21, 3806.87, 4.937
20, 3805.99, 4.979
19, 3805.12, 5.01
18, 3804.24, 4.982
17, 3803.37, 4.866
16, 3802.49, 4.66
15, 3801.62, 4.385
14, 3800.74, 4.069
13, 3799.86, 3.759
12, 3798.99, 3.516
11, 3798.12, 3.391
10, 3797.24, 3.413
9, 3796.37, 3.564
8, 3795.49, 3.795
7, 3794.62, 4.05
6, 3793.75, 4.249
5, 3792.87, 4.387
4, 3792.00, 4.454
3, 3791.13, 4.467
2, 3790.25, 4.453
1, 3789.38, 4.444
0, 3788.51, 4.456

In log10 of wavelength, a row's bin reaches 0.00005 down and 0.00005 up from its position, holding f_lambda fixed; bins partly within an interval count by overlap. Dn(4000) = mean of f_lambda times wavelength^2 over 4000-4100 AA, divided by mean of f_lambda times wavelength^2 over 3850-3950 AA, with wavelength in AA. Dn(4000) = 1.49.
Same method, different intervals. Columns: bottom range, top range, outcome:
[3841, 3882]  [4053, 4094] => 1.36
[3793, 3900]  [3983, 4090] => 1.44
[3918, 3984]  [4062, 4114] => 1.69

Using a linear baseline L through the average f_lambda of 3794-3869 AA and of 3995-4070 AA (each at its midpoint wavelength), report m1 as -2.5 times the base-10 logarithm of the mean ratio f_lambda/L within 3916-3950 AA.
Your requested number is 0.44 mag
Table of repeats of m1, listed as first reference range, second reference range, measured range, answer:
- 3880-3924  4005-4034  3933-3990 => 0.33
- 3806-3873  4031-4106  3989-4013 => -0.08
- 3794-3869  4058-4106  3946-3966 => 0.16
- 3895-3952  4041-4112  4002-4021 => -0.19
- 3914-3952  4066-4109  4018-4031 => -0.24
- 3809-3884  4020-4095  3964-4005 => 0.16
